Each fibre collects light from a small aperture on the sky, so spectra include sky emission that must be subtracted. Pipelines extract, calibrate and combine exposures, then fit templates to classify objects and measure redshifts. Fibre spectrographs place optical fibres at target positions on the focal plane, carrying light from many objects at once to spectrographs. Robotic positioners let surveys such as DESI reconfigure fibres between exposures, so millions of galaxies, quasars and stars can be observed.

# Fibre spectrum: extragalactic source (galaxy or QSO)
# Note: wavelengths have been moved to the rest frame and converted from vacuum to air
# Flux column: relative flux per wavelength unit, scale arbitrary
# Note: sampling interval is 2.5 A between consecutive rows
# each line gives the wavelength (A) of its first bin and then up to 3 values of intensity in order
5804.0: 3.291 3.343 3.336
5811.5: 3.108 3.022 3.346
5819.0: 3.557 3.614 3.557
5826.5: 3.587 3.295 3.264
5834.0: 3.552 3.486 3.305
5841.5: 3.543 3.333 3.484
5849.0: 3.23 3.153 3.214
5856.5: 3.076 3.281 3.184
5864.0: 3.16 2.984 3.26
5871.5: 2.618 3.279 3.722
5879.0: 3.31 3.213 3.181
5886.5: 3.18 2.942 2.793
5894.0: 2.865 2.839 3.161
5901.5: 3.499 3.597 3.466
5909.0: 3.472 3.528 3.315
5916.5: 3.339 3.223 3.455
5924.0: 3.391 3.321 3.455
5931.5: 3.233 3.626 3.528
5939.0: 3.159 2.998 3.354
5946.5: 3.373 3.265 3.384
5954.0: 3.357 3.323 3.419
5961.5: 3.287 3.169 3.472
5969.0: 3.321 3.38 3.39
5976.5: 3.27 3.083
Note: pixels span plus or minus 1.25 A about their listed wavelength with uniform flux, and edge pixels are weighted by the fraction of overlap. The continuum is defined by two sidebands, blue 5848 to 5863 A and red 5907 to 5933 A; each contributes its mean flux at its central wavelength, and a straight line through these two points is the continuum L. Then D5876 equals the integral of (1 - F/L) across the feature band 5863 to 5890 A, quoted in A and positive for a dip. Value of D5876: 0.7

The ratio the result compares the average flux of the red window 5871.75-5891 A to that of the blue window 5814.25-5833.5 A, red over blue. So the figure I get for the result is 0.9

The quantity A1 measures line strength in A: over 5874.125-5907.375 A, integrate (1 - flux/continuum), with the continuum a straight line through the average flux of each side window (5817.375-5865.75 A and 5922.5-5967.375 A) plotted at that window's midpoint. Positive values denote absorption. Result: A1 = 1.4 A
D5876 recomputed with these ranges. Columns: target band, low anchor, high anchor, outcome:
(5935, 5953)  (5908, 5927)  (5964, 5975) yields 0.39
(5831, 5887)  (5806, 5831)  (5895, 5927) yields 1.69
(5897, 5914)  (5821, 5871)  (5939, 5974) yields -0.53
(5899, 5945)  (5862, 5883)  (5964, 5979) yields -1.71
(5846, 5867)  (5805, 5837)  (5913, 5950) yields 1.10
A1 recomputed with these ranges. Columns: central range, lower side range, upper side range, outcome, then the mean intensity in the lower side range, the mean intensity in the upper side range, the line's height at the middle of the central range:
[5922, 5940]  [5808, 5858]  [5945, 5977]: -0.3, 3.35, 3.34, 3.34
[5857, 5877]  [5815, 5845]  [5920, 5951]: 1.5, 3.45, 3.35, 3.41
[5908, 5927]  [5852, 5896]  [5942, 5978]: -0.9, 3.13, 3.33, 3.23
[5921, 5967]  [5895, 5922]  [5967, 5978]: 0.0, 3.35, 3.34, 3.34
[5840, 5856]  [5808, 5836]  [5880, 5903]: -0.2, 3.39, 3.08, 3.27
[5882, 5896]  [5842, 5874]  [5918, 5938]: 1.2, 3.18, 3.4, 3.28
